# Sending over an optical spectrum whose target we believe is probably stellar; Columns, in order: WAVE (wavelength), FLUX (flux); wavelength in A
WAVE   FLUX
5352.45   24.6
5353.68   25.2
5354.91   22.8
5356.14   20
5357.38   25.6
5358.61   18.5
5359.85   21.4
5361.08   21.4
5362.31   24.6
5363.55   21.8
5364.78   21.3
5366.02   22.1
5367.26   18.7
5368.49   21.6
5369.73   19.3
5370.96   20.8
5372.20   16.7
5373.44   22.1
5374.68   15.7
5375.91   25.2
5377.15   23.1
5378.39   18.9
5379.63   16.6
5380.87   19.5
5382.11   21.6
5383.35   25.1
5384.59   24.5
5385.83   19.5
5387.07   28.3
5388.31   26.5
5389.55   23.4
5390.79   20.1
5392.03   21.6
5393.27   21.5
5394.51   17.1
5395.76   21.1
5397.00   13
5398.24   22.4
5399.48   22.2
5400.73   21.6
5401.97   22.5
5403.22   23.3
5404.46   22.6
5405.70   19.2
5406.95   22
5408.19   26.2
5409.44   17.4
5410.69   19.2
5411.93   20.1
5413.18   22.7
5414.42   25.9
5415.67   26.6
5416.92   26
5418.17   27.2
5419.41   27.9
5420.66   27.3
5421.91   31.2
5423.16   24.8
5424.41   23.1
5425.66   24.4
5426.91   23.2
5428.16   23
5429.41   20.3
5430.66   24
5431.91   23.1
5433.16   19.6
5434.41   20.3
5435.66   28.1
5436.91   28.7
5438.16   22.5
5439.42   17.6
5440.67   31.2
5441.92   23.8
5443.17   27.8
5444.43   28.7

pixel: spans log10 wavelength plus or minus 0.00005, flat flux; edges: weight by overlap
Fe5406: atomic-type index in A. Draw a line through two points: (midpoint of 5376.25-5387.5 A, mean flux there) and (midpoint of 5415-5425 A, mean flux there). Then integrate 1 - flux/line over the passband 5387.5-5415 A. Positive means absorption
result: 3.20 A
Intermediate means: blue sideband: 21.9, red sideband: 26.8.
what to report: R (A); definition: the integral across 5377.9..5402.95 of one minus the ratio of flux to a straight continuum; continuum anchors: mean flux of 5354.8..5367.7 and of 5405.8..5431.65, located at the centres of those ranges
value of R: 1.6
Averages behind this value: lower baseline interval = 21.6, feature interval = 21.4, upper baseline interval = 24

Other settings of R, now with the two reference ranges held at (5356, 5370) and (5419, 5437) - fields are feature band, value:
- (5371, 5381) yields 1.02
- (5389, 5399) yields 1.24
